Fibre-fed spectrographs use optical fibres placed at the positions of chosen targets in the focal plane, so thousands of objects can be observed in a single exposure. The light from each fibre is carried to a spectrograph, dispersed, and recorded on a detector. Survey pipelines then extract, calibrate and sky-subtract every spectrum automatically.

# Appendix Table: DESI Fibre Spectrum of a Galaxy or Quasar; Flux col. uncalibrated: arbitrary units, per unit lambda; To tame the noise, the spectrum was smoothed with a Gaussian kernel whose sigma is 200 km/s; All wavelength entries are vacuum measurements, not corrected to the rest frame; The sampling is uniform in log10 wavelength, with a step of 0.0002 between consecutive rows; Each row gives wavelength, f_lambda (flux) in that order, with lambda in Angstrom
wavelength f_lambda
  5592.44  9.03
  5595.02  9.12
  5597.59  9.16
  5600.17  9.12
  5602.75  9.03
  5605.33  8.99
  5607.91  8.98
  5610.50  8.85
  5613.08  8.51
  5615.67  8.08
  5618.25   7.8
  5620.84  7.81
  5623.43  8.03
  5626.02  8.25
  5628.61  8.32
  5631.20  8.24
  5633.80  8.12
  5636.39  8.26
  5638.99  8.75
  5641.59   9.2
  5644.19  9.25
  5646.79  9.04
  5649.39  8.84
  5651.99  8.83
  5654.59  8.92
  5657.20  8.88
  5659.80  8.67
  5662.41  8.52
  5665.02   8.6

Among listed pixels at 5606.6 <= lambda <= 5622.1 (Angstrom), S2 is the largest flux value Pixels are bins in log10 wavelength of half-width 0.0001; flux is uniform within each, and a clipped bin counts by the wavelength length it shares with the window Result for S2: 8.98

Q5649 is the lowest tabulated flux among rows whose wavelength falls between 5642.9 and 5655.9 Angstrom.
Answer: 8.83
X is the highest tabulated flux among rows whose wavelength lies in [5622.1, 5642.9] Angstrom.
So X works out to 9.2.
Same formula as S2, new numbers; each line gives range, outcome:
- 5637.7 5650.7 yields 9.25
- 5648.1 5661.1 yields 8.92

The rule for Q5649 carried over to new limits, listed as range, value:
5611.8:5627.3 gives 7.8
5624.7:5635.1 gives 8.12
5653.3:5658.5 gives 8.88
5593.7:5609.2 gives 8.98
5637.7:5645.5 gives 8.75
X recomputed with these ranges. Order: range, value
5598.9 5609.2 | 9.12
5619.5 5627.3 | 8.25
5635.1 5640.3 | 8.75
